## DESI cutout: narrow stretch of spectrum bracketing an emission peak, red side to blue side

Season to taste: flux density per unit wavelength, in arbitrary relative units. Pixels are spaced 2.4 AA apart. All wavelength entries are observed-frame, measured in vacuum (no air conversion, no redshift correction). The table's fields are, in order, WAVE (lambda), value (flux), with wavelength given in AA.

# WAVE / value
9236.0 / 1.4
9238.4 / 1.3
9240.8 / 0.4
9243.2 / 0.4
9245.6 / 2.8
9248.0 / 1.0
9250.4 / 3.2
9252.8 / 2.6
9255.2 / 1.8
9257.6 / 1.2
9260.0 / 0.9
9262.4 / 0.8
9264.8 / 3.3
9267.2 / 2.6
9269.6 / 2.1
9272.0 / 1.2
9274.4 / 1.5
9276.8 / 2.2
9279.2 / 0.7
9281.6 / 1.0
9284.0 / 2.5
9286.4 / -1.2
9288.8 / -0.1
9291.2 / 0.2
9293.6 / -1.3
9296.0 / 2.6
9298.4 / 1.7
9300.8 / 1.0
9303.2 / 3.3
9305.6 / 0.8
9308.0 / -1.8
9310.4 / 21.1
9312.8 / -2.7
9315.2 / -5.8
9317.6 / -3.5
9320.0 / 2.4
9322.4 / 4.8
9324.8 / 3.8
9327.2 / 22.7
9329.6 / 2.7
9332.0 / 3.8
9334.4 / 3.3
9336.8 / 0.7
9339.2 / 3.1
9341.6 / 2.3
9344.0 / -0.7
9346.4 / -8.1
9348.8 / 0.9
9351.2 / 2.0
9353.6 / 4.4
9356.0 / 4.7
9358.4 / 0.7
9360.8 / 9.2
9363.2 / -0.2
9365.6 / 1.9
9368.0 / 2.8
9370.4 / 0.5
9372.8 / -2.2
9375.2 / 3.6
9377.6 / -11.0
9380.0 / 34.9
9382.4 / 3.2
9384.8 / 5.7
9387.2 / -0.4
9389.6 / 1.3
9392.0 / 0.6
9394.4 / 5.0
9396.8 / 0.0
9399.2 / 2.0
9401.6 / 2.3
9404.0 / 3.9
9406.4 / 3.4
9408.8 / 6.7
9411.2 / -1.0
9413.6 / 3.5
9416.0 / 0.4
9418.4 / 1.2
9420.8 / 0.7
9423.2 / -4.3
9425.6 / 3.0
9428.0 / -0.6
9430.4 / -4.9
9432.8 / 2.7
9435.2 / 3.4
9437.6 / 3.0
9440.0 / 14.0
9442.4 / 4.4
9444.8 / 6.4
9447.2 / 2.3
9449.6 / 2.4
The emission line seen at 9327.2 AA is H-gamma 4340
